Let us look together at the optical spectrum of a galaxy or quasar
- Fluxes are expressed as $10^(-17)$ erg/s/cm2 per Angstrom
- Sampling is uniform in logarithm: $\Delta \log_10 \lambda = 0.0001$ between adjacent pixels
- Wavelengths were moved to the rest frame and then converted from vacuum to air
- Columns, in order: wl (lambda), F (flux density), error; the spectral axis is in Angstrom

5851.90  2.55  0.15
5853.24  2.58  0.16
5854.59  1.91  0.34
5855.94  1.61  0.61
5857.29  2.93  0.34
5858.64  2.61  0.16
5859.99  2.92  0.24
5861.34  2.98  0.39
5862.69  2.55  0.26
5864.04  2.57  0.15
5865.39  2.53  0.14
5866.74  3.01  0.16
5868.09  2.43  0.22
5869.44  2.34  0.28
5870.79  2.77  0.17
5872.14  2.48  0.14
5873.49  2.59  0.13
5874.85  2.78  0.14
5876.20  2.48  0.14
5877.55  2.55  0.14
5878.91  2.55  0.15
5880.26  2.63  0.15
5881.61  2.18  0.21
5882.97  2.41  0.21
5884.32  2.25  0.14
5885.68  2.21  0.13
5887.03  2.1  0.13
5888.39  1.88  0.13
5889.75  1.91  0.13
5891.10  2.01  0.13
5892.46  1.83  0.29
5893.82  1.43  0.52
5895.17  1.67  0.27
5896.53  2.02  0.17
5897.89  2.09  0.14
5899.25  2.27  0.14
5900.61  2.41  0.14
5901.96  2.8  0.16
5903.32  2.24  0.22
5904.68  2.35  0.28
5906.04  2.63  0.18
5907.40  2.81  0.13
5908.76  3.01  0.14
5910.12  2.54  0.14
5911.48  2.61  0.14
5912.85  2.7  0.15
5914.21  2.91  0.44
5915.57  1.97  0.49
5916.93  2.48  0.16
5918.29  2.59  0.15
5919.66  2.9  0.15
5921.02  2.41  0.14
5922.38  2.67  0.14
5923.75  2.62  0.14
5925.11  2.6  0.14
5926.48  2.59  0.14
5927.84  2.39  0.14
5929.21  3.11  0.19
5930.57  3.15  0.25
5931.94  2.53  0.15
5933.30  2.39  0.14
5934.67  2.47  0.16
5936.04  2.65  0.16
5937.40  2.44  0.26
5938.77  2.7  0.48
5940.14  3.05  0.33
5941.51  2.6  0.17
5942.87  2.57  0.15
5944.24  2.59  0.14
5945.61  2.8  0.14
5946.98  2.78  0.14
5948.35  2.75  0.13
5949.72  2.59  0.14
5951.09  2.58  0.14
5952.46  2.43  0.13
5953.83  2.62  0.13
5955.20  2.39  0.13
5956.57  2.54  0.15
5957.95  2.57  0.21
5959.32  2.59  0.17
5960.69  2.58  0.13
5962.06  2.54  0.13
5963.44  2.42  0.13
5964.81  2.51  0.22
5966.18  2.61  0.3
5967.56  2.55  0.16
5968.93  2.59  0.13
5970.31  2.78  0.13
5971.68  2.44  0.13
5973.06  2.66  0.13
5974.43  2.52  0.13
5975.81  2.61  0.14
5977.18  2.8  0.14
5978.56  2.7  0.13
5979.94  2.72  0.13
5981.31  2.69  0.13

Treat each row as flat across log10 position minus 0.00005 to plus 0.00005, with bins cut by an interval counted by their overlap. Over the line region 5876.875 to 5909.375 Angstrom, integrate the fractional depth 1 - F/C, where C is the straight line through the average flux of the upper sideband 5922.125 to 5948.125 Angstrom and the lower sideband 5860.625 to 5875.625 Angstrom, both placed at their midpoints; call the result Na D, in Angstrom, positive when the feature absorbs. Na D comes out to 4.8 Angstrom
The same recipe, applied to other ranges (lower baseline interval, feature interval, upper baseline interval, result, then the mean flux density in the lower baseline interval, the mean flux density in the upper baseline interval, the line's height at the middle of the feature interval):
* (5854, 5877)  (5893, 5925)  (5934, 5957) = 1.9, 2.56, 2.62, 2.59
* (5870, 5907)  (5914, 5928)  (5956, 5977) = -0.9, 2.28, 2.57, 2.4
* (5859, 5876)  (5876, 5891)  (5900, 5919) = 2.0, 2.66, 2.58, 2.63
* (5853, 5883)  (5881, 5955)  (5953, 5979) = 2.6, 2.54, 2.58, 2.56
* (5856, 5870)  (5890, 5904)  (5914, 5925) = 2.8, 2.64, 2.56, 2.59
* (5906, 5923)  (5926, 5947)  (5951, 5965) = -0.8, 2.63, 2.52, 2.58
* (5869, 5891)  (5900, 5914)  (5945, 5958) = -0.9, 2.37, 2.6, 2.46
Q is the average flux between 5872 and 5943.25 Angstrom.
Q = 2.46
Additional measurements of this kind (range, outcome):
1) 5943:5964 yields 2.58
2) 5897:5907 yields 2.4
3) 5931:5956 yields 2.61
